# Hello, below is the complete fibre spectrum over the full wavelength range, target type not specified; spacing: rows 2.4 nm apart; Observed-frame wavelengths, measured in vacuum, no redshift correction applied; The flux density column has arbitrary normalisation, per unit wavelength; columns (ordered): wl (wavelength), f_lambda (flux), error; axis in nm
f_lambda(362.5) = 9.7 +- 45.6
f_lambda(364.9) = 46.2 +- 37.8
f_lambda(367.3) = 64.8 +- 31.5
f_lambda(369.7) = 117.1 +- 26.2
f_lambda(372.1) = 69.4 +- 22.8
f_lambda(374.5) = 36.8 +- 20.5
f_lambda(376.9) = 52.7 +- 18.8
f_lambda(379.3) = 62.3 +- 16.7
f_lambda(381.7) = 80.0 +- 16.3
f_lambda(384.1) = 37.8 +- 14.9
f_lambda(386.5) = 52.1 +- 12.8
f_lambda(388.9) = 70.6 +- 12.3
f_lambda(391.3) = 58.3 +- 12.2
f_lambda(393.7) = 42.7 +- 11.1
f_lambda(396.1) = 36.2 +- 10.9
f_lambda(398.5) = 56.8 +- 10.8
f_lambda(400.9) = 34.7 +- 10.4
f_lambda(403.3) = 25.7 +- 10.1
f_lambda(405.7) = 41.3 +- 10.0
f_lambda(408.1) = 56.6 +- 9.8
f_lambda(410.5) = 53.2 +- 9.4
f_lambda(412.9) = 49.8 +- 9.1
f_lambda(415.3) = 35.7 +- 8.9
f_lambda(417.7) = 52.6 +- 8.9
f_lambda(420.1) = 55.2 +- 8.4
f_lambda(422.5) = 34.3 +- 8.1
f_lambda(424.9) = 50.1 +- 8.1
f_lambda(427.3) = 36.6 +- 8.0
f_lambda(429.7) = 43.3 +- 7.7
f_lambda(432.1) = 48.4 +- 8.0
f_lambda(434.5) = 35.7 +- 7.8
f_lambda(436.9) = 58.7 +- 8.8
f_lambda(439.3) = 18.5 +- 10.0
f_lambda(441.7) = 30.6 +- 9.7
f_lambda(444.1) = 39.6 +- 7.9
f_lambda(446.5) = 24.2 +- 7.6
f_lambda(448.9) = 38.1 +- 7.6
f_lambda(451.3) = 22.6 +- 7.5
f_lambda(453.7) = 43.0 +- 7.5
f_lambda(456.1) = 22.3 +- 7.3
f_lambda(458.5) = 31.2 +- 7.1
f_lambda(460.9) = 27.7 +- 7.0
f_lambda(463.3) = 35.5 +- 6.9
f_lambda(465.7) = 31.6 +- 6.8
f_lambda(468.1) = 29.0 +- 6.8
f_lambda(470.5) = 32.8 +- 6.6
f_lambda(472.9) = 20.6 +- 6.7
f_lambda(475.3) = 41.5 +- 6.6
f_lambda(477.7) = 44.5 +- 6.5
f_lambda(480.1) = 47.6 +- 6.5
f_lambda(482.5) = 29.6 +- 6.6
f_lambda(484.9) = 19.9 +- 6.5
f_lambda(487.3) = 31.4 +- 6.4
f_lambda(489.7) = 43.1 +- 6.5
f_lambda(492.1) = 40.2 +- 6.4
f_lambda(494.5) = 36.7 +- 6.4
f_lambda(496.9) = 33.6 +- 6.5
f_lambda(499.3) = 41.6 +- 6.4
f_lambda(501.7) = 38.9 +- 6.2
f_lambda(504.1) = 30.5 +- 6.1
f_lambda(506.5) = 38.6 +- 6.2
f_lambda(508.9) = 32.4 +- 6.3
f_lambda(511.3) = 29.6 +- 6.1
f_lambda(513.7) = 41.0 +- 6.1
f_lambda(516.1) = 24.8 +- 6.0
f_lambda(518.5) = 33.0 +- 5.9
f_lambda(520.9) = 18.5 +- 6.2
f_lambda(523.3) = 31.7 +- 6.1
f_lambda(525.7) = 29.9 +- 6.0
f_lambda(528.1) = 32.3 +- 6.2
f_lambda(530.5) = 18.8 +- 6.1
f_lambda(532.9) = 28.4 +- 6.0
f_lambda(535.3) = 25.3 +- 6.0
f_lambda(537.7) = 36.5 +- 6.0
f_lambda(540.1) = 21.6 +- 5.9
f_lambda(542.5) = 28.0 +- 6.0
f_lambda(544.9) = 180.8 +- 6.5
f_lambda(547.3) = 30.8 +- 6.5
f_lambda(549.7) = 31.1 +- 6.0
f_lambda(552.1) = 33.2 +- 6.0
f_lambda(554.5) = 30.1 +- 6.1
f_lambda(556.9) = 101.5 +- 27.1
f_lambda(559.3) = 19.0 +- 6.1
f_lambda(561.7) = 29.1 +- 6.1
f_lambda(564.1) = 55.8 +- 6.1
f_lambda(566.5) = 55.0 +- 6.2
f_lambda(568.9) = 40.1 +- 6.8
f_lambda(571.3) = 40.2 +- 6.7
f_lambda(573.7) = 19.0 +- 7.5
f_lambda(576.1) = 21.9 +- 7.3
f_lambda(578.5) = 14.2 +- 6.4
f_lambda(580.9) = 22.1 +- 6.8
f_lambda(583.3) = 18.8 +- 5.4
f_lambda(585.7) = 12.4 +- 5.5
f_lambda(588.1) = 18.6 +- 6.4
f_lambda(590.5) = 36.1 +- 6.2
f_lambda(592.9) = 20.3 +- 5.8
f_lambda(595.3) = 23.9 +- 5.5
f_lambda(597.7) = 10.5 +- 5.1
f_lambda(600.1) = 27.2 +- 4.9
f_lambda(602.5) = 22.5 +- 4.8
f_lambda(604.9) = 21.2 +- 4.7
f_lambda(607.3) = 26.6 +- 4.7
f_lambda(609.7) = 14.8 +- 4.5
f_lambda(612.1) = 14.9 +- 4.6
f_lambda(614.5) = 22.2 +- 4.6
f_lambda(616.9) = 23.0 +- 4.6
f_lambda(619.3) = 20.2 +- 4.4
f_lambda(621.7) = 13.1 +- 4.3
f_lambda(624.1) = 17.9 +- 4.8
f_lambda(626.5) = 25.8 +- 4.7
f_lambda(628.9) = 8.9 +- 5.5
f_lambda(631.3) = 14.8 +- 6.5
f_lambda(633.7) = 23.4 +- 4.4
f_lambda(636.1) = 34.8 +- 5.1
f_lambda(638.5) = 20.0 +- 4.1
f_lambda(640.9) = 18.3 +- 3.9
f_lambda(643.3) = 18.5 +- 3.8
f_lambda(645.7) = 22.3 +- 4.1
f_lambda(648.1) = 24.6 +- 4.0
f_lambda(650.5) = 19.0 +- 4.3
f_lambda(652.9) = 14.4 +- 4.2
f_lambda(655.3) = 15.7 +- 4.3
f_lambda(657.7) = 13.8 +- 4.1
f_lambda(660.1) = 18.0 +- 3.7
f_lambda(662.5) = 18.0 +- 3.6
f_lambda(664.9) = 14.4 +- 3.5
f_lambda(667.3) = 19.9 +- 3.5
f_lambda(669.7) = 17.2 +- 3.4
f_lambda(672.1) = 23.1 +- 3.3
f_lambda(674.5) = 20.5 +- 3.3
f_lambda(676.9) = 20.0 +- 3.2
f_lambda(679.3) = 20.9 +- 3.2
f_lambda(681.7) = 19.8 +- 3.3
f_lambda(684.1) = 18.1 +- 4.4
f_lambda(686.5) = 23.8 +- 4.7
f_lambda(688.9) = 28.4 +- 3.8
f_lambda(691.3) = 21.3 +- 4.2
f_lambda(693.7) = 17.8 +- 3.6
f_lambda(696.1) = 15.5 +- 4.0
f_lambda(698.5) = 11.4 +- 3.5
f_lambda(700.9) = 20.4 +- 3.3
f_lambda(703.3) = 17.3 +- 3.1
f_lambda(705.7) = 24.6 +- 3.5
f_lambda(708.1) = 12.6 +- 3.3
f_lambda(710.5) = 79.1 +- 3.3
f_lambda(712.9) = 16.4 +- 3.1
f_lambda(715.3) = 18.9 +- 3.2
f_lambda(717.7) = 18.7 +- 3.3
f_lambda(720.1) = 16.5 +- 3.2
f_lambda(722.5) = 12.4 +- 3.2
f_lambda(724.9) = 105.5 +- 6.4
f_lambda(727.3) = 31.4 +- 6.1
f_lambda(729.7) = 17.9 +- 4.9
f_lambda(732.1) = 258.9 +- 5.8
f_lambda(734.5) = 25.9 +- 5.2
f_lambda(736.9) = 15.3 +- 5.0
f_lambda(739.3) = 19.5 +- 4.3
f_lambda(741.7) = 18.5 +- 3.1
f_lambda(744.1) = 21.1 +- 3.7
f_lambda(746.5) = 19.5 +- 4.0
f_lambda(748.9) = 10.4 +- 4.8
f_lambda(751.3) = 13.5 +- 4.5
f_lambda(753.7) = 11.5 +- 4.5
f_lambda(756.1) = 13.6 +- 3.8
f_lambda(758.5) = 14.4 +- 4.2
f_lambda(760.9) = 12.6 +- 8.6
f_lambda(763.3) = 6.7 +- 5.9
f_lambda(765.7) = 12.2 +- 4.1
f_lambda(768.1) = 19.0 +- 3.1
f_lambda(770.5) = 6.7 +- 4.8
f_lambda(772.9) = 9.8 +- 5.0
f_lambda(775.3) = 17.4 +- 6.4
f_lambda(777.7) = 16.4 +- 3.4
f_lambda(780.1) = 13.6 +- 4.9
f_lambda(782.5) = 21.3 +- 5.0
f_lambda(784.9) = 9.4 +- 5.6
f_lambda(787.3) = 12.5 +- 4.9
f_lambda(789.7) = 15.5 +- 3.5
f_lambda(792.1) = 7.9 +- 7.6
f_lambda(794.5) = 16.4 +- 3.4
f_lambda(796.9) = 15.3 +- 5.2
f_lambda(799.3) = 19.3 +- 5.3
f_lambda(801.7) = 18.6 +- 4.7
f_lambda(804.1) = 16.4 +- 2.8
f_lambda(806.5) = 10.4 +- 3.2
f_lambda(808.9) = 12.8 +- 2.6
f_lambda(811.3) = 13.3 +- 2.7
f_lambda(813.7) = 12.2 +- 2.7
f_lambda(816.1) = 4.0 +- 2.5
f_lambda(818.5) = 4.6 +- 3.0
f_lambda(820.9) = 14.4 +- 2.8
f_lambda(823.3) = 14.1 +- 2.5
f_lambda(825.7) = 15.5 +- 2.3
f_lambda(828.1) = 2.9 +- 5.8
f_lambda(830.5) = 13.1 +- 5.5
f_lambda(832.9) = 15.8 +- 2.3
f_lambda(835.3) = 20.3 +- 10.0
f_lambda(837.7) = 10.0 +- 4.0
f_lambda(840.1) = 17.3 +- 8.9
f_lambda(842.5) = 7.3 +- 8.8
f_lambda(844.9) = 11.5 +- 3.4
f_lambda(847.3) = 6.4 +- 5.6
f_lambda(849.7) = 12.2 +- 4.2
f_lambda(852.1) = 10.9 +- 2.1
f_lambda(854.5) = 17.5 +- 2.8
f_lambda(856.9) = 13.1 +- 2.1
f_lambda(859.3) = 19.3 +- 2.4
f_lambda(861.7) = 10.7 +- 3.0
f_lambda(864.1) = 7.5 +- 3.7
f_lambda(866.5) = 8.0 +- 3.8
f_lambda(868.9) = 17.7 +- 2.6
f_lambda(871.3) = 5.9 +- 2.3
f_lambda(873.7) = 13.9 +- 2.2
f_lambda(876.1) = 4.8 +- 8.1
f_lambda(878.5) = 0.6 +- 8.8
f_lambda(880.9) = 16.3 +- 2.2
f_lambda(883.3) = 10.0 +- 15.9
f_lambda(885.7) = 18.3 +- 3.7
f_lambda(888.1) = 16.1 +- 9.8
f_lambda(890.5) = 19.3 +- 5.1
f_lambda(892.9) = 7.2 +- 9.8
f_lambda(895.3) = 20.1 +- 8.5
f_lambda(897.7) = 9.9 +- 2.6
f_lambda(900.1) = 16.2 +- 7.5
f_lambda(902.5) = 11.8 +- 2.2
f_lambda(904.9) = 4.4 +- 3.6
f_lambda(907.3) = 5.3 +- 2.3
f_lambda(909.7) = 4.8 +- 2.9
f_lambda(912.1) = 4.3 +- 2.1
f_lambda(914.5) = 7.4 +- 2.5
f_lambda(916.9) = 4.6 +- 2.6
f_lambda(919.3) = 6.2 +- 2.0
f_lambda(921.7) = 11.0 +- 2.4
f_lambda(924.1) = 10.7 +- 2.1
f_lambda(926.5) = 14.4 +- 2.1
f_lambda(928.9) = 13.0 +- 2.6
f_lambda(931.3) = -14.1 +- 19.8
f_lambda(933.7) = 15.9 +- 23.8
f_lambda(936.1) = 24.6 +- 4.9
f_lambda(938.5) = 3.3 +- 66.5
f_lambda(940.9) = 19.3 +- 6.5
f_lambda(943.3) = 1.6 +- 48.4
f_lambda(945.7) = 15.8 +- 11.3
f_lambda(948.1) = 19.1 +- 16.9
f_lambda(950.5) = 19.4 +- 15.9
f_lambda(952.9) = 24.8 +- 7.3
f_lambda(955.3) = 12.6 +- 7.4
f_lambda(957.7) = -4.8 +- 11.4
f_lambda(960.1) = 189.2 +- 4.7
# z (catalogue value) 0.463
